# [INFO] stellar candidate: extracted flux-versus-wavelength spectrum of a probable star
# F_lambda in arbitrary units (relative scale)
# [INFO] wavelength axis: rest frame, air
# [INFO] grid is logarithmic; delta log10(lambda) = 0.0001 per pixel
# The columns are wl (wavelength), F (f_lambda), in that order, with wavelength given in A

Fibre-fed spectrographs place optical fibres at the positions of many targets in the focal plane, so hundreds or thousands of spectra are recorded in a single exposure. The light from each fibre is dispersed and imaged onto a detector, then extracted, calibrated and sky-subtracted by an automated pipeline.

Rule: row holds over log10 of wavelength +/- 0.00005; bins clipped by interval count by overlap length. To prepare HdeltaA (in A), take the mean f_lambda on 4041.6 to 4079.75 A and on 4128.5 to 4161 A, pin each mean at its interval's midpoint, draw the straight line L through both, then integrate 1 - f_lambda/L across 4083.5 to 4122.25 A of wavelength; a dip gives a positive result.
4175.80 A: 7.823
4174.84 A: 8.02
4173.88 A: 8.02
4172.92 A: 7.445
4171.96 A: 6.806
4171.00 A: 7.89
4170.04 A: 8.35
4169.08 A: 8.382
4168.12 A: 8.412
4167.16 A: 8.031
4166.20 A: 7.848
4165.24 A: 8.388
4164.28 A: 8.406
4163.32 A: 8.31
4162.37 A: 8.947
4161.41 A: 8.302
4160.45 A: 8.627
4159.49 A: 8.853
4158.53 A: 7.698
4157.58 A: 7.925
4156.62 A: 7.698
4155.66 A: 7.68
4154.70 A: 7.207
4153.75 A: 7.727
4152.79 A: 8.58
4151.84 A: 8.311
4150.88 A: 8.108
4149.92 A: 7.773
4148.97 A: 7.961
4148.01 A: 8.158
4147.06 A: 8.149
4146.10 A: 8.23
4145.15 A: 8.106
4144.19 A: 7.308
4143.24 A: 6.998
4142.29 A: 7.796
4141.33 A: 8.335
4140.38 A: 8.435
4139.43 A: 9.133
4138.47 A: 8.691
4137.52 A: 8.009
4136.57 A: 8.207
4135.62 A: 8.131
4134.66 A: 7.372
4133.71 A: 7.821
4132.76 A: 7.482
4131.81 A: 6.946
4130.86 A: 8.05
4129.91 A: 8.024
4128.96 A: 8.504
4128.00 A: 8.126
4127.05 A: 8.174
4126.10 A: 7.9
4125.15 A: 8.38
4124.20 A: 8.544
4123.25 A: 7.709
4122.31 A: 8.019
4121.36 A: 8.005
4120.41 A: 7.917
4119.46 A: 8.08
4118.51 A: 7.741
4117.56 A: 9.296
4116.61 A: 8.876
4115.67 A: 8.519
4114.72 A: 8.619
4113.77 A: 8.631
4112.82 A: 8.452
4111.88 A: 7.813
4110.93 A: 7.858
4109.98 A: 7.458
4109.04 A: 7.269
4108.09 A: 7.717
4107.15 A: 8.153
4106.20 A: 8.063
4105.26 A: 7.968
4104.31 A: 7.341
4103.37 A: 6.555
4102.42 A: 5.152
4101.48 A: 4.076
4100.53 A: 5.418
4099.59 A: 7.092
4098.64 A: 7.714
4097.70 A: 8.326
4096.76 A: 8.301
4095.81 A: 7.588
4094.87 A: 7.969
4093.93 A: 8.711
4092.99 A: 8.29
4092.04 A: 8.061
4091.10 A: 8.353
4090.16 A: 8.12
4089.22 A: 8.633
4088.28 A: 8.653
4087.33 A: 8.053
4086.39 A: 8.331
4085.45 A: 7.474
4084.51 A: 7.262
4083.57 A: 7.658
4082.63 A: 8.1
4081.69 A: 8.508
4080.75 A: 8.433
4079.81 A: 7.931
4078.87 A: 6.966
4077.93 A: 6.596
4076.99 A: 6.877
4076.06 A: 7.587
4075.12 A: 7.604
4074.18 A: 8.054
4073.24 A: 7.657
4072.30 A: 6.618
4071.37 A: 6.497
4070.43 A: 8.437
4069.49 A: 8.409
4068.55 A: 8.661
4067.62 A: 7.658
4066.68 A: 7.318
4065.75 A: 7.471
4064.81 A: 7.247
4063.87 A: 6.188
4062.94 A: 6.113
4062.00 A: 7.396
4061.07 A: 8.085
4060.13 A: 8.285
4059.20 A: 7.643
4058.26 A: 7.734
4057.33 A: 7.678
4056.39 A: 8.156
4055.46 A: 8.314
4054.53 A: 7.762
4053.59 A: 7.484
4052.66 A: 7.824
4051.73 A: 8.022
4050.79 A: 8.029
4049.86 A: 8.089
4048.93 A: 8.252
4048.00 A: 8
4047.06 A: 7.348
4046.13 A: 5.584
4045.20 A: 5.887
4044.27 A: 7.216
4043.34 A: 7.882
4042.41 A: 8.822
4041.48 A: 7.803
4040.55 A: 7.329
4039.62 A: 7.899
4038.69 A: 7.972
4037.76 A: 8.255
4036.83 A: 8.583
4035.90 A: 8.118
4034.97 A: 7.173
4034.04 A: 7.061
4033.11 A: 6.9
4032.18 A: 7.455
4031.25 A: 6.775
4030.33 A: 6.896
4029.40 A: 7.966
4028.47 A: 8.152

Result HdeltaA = -0.1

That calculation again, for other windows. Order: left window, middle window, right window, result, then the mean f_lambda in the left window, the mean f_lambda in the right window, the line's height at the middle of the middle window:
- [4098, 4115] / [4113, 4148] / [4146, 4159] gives -2.3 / 7.29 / 7.93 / 7.63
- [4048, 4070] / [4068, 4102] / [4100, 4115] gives -0.9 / 7.74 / 7.27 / 7.49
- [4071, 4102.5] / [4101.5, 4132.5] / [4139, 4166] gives -0.2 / 7.58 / 8.11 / 7.83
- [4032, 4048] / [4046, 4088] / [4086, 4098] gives 1.3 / 7.5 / 8.26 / 7.89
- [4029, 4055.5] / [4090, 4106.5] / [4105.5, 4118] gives 1.5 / 7.6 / 8.21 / 8.09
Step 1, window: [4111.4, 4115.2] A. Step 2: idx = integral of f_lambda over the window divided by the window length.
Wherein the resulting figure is 8.37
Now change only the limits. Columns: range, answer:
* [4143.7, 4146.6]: 7.87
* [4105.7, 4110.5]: 7.74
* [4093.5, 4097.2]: 8.13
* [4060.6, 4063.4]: 7.2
